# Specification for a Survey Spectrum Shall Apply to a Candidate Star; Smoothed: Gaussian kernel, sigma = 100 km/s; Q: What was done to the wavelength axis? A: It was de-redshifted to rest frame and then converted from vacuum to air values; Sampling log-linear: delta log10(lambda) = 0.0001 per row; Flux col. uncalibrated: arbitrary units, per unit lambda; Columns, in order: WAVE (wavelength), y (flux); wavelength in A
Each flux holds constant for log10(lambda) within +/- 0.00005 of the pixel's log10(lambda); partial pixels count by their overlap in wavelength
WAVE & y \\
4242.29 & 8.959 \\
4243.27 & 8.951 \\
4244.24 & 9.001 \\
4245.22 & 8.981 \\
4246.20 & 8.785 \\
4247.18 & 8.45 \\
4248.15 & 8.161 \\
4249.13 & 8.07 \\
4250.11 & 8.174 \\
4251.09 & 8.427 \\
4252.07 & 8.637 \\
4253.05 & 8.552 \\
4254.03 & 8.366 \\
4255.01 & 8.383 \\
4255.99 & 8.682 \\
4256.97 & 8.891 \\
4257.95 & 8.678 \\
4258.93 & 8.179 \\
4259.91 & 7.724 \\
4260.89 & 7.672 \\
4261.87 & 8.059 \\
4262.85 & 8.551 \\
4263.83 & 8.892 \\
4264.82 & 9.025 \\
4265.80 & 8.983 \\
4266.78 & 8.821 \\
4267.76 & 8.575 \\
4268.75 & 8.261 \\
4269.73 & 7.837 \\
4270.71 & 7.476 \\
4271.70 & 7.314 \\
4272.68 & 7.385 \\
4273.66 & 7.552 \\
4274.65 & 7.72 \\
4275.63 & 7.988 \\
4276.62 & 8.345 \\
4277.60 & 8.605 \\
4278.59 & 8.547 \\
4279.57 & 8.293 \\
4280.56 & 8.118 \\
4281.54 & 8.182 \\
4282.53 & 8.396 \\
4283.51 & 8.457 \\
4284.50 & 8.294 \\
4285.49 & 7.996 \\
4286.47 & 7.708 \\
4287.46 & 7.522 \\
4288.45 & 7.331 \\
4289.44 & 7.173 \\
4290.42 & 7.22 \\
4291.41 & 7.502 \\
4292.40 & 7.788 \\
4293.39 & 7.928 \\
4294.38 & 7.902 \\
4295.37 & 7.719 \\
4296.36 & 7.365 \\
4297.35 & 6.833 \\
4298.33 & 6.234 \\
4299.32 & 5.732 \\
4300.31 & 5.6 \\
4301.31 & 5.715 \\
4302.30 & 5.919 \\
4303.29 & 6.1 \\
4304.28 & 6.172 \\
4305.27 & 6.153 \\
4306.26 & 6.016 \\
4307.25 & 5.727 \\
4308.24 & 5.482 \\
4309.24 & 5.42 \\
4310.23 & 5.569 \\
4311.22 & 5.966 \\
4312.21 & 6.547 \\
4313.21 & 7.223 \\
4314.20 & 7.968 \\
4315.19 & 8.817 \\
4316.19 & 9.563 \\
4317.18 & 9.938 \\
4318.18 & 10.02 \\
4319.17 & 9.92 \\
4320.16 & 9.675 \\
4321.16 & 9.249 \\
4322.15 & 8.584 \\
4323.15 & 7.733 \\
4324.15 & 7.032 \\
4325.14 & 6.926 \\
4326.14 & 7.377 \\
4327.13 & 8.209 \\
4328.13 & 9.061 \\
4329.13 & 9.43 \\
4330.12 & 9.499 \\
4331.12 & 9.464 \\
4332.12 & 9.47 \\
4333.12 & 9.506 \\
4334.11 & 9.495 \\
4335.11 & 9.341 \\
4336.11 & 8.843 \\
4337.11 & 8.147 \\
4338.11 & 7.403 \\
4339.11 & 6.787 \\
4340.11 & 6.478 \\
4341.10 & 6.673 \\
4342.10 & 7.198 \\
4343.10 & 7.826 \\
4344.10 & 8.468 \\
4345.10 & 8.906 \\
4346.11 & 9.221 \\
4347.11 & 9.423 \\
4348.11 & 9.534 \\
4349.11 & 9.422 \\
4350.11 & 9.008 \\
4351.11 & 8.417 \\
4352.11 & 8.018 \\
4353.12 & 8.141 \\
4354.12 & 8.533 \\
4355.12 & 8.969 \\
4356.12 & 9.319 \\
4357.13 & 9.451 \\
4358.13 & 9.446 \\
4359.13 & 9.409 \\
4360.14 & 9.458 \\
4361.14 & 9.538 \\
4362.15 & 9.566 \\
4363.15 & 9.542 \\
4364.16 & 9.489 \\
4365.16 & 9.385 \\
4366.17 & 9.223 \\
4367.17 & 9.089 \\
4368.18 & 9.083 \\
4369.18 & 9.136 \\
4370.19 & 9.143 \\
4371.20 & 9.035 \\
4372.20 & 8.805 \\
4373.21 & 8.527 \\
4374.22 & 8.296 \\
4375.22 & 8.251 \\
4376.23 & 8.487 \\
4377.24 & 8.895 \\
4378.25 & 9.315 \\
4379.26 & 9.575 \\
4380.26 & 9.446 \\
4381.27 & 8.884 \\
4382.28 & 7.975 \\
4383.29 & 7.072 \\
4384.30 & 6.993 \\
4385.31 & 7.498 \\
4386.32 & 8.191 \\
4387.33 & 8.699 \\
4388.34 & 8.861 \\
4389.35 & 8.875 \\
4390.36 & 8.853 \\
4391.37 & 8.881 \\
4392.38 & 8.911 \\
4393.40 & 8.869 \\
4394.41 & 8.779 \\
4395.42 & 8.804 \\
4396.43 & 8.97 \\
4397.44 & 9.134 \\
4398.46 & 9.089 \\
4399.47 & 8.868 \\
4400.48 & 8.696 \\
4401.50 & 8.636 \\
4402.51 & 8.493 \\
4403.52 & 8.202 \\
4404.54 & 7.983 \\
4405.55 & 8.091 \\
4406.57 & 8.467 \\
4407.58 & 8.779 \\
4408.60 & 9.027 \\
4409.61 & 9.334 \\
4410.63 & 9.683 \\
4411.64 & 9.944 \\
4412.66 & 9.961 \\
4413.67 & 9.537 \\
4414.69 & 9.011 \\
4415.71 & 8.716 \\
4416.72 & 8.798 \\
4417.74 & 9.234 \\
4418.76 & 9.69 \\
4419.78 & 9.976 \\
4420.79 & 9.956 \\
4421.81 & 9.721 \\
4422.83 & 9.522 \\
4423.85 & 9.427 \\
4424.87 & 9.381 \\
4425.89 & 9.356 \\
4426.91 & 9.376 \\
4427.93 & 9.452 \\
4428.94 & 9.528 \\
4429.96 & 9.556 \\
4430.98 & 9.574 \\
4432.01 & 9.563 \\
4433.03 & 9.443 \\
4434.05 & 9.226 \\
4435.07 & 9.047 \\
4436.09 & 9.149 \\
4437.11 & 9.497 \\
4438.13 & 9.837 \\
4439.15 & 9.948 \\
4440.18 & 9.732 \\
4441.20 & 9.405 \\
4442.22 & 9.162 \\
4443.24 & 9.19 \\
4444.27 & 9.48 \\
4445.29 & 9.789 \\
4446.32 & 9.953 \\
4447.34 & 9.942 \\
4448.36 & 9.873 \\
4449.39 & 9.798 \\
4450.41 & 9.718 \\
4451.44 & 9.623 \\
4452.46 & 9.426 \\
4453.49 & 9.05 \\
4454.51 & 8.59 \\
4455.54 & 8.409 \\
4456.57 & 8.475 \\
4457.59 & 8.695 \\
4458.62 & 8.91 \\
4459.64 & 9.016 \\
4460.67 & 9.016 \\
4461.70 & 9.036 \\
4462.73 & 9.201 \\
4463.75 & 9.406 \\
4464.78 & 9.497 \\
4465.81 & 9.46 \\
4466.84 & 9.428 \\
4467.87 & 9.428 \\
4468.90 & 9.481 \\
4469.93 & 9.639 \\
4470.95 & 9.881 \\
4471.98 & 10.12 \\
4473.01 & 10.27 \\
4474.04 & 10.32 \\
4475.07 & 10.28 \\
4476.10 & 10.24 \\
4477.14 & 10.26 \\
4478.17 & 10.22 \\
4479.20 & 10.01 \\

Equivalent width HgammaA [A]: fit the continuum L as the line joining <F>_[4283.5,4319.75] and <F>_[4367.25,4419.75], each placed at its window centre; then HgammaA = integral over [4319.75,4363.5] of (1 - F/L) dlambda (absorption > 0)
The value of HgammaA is -4.2 A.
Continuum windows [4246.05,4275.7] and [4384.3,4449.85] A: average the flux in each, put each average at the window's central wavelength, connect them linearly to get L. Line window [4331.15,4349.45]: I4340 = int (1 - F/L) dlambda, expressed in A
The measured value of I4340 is 0.5 A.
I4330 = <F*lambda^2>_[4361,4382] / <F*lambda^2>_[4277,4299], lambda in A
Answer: 1.21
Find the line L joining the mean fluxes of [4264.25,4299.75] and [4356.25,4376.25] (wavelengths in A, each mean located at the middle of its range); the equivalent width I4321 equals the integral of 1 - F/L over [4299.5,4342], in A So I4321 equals 3.8 A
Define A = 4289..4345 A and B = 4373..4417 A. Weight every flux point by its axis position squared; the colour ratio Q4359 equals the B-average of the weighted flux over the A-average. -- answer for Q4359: 1.18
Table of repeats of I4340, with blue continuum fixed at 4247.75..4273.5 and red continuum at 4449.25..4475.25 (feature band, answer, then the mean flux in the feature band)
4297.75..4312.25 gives 4.5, 5.88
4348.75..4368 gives -0.7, 9.12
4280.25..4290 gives 0.6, 7.91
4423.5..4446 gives -0.6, 9.46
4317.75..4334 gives -0.4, 8.84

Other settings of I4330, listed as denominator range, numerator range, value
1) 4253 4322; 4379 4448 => 1.25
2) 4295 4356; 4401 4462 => 1.24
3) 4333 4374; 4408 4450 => 1.12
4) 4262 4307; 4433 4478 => 1.36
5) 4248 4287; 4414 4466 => 1.23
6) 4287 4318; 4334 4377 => 1.29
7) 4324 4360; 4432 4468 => 1.14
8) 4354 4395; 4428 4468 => 1.09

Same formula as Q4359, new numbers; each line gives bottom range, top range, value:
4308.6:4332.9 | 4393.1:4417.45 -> 1.12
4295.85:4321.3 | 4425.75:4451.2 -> 1.43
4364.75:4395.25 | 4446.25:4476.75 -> 1.13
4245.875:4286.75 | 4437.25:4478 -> 1.26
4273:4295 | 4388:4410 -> 1.16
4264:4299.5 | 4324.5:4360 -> 1.12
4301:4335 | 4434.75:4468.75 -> 1.27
